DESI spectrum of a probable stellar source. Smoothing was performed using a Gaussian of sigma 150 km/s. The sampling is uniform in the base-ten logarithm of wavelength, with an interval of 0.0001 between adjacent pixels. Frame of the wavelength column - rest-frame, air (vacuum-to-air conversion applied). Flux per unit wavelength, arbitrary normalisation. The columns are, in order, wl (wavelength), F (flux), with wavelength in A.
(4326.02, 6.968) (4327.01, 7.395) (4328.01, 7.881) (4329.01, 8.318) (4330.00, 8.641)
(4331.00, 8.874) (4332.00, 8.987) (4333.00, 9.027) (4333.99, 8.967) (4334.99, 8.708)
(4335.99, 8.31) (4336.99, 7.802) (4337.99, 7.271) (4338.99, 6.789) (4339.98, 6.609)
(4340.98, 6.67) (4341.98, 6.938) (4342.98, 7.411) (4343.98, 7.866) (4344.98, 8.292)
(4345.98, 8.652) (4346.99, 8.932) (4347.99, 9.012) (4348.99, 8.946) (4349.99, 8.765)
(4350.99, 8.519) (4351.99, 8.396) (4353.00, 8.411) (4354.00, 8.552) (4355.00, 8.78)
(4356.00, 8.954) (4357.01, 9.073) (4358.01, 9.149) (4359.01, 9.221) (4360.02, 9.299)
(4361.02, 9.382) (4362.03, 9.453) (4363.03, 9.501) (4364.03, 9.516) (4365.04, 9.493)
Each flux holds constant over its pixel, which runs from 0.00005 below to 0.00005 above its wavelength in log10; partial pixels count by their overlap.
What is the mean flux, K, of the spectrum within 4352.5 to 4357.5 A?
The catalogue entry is 8.76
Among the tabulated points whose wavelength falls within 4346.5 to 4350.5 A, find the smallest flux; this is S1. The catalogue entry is 8.765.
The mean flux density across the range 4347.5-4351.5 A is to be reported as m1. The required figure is 8.82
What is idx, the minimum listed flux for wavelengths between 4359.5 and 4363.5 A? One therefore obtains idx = 9.299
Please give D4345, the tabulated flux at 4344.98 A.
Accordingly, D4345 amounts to 8.292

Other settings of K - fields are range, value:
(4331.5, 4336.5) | 8.8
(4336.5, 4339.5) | 7.3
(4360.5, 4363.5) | 9.45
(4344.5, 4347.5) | 8.61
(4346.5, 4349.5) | 8.97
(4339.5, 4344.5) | 7.1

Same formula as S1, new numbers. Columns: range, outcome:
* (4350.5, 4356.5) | 8.396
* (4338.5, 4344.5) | 6.609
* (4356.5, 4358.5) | 9.073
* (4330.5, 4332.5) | 8.874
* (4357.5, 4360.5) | 9.149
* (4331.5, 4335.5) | 8.708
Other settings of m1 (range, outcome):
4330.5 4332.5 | 8.91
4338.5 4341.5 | 6.71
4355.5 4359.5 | 9.1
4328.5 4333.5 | 8.77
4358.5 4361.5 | 9.3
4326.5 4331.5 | 8.22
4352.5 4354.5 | 8.5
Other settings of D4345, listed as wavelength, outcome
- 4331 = 8.874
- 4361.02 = 9.382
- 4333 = 9.027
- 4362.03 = 9.453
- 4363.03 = 9.501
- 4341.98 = 6.938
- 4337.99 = 7.271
